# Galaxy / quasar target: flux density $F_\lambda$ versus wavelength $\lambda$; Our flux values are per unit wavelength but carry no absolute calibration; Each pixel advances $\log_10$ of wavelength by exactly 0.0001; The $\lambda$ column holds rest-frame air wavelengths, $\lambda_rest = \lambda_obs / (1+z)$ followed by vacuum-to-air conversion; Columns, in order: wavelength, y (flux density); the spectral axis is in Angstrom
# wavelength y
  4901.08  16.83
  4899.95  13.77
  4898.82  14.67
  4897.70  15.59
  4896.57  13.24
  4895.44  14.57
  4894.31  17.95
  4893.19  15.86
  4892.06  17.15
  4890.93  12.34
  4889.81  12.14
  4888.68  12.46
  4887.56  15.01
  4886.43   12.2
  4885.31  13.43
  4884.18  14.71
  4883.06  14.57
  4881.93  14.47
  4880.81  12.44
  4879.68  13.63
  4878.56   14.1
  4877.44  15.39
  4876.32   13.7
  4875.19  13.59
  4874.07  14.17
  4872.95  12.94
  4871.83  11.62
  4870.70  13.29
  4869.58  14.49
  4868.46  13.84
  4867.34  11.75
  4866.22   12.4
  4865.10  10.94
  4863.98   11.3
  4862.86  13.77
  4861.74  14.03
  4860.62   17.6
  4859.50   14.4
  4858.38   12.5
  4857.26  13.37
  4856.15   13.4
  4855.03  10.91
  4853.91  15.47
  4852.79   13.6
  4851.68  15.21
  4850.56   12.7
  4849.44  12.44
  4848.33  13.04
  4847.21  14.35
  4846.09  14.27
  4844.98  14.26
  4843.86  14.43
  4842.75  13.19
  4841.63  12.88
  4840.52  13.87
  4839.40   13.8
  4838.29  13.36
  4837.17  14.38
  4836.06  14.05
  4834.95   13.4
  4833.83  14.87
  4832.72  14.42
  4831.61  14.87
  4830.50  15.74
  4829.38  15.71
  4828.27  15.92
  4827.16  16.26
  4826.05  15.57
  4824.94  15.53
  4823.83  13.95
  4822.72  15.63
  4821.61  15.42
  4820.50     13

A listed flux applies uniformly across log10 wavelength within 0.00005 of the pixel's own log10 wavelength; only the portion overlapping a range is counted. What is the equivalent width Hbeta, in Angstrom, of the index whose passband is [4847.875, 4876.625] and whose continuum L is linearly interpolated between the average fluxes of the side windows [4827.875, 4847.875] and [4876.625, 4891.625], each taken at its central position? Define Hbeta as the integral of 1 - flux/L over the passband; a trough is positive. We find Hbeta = 1.3 Angstrom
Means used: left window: 14.3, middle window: 13.3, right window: 13.6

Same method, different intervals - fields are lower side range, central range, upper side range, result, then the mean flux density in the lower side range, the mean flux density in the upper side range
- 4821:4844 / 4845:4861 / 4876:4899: 0.8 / 14.6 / 14.3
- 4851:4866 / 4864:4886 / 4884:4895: 0.9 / 13.5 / 14.3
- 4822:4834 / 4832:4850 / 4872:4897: 1.5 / 15.3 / 14.1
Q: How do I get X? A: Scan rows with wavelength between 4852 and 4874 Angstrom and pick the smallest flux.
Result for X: 10.91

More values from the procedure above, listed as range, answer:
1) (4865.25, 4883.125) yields 11.62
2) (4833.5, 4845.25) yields 12.88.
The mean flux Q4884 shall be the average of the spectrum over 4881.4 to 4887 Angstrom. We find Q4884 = 13.9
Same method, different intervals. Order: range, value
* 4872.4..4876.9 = 13.6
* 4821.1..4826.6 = 15.2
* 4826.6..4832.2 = 15.7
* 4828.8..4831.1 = 15.7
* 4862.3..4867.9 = 12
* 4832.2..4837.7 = 14.2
